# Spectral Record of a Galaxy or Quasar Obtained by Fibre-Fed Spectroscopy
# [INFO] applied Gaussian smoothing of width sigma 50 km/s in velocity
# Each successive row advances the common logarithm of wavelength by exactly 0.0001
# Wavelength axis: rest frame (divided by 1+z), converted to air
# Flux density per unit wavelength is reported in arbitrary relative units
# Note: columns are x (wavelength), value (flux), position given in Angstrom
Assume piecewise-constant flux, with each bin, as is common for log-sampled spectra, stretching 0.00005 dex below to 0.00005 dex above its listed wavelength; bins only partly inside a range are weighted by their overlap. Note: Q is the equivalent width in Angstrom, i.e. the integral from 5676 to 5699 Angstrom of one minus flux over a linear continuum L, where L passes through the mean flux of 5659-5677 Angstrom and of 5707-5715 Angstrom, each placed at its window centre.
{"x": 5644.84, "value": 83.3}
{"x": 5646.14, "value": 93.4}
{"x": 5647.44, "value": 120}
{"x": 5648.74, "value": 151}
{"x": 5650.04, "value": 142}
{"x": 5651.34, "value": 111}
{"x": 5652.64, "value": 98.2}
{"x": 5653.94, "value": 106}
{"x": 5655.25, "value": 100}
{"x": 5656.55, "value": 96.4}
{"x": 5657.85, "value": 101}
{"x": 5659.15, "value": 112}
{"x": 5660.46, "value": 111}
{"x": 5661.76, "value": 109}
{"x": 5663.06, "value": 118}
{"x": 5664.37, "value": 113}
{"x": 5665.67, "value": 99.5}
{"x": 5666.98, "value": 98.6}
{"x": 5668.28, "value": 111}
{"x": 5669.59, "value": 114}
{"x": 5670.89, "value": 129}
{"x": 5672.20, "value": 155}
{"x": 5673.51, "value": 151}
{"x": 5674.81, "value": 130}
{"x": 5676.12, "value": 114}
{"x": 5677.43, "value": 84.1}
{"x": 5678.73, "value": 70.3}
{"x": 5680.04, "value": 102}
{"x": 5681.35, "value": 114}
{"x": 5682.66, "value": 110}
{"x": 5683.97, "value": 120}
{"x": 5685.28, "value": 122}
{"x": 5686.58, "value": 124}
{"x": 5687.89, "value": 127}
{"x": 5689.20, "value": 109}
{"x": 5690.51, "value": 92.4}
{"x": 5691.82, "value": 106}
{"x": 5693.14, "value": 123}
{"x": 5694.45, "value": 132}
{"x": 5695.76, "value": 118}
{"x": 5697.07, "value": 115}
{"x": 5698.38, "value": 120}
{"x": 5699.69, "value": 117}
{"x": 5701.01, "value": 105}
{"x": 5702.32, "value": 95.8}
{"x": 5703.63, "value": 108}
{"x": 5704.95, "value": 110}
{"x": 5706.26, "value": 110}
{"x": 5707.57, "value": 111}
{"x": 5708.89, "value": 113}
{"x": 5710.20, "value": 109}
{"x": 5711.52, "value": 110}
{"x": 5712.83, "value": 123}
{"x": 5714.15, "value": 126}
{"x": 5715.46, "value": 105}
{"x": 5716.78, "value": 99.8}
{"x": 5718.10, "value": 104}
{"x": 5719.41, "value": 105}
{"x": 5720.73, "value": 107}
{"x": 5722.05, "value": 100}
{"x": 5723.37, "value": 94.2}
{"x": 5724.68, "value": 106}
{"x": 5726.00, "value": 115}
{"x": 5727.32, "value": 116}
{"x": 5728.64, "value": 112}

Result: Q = 1.1 Angstrom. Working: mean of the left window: 119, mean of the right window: 115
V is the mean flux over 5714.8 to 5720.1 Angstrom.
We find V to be 104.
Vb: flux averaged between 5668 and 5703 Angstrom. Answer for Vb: 115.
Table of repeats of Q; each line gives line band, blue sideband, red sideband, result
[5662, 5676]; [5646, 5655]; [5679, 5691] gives -0.78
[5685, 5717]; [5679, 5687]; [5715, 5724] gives -1.72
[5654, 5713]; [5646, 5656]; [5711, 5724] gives -0.30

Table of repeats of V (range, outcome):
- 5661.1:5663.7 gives 114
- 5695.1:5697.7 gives 117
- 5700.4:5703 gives 101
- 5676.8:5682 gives 92.7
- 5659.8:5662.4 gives 110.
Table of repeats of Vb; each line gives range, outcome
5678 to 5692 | 109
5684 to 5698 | 117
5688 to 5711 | 112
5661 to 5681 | 113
